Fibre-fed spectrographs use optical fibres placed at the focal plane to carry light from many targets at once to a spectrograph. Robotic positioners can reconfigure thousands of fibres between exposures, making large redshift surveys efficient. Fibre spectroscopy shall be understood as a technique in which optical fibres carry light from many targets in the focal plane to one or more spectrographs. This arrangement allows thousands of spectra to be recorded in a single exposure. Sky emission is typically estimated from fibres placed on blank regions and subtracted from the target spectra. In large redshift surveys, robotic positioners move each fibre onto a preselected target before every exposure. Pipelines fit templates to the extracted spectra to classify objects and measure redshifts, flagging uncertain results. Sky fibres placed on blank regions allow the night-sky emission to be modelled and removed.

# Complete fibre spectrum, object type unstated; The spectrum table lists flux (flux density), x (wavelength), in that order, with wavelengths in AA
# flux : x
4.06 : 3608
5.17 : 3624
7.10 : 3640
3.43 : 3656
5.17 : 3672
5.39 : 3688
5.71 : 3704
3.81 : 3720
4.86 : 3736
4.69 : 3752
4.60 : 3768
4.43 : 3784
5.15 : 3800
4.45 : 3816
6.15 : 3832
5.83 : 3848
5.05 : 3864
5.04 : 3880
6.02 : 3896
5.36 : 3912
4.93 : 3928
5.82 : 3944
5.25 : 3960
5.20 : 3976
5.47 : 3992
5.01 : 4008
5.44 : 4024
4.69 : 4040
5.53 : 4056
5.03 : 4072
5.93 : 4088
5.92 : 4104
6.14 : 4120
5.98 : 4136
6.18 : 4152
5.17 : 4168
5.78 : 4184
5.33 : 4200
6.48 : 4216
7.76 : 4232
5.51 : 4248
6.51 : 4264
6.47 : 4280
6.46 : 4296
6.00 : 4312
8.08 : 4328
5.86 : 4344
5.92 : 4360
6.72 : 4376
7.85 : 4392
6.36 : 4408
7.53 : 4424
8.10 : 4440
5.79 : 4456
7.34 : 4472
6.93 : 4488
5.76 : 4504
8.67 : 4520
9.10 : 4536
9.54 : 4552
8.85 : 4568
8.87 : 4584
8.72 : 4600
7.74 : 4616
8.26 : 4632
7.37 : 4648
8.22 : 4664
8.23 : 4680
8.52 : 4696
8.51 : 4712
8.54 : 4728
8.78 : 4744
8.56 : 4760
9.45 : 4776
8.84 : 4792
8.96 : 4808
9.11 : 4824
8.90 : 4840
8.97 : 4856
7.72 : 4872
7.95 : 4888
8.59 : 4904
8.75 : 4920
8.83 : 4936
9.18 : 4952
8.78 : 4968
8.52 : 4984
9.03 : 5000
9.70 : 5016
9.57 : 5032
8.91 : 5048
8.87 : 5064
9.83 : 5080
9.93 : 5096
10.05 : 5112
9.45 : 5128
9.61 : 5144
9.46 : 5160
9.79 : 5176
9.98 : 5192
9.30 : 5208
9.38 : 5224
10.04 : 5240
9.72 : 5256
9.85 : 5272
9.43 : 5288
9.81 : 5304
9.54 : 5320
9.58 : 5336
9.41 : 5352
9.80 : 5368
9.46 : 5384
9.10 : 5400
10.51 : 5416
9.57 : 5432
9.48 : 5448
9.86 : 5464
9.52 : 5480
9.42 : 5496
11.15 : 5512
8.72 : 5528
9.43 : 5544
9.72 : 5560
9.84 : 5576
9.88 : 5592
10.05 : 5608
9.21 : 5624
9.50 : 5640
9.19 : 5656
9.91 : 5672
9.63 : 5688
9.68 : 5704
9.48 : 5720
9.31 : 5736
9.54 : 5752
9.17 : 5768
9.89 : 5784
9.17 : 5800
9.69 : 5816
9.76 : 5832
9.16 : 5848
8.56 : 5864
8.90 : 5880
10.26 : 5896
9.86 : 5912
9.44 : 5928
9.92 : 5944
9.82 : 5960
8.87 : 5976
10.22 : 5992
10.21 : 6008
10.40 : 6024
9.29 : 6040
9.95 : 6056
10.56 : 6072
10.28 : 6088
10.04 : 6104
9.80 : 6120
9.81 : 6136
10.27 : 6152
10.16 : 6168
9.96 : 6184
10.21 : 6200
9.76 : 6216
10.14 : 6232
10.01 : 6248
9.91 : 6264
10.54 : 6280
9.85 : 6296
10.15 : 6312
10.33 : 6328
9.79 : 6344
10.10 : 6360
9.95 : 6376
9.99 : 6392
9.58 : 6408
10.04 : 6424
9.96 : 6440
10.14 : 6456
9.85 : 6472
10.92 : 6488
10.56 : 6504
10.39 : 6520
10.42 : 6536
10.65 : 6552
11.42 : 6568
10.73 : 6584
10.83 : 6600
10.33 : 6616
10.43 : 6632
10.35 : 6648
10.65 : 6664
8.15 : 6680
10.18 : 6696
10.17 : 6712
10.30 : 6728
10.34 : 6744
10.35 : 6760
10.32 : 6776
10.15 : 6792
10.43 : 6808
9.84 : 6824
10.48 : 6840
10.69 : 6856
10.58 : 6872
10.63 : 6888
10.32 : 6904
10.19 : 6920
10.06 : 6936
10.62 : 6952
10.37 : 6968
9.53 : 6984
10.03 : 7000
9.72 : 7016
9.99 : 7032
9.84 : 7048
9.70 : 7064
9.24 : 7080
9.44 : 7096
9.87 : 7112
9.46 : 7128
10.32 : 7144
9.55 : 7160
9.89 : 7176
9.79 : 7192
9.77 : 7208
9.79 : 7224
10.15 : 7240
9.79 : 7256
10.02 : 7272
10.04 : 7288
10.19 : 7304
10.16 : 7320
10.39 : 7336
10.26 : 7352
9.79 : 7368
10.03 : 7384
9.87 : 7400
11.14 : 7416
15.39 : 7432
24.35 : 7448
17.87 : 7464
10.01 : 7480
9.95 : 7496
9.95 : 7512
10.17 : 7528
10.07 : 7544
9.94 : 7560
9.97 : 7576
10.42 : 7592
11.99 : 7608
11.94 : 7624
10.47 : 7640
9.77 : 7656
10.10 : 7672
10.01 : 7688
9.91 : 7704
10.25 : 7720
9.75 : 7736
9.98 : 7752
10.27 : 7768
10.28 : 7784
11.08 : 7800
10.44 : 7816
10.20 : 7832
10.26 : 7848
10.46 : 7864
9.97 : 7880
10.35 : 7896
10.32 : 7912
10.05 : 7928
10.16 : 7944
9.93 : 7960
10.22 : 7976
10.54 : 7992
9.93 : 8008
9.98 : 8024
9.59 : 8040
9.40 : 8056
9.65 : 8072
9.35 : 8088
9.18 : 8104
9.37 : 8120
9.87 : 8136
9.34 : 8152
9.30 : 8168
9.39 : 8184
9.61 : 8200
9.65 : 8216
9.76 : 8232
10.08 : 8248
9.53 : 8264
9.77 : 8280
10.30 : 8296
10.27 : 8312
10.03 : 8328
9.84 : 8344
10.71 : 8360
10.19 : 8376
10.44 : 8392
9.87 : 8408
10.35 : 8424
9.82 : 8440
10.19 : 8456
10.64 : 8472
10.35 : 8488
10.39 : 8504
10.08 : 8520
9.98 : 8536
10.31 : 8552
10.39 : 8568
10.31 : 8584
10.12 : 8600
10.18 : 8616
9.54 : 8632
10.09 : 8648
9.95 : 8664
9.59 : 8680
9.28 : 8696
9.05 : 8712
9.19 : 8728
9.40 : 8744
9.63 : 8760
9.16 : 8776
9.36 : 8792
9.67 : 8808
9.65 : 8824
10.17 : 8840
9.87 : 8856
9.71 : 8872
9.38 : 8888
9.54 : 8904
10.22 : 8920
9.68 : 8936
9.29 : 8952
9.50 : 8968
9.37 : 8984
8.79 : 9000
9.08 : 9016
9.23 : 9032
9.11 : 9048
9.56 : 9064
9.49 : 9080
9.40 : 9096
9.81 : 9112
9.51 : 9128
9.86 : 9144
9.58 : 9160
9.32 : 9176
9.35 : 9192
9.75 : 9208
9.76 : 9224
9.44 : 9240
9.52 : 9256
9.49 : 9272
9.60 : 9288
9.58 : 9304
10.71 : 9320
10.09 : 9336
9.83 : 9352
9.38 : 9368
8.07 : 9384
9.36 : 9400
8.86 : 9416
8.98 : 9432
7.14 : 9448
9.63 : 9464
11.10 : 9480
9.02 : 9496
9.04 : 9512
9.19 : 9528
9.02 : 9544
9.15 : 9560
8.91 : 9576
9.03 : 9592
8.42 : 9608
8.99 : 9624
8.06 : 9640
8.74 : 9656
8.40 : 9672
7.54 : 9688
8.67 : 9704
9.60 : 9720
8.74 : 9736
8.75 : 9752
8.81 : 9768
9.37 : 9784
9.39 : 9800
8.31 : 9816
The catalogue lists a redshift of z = 0.13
